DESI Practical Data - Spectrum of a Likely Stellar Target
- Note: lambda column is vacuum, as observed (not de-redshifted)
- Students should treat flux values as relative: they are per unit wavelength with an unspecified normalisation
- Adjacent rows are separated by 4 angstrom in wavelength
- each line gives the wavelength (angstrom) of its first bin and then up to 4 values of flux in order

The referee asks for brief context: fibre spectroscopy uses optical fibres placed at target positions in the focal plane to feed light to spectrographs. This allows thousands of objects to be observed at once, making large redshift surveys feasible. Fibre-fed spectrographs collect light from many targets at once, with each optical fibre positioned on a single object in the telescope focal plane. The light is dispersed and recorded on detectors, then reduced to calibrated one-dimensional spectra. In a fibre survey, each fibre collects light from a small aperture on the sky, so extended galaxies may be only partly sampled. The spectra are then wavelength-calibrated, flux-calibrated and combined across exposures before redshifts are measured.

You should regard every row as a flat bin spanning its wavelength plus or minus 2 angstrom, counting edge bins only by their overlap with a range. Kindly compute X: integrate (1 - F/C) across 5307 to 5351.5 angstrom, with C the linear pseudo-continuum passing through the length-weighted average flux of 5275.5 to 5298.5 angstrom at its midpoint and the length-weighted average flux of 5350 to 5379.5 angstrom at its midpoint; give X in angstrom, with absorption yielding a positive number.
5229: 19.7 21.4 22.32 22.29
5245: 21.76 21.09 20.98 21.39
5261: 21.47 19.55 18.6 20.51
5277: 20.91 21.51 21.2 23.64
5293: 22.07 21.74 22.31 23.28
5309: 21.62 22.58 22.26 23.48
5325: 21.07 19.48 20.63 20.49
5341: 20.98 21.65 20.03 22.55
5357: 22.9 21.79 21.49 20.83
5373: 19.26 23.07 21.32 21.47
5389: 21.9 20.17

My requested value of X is 0.9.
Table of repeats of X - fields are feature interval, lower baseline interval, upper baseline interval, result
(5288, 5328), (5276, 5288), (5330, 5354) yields -2.0 angstrom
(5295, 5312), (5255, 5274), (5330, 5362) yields -1.2 angstrom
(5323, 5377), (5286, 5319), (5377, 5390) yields 2.3 angstrom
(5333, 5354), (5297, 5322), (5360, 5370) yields 0.8 angstrom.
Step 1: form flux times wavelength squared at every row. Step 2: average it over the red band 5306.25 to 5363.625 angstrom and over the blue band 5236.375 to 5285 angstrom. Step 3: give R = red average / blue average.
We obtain 1.06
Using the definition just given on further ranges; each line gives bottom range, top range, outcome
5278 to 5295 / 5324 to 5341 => 0.94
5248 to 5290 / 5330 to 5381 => 1.05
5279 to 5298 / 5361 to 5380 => 0.99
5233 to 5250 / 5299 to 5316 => 1.05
